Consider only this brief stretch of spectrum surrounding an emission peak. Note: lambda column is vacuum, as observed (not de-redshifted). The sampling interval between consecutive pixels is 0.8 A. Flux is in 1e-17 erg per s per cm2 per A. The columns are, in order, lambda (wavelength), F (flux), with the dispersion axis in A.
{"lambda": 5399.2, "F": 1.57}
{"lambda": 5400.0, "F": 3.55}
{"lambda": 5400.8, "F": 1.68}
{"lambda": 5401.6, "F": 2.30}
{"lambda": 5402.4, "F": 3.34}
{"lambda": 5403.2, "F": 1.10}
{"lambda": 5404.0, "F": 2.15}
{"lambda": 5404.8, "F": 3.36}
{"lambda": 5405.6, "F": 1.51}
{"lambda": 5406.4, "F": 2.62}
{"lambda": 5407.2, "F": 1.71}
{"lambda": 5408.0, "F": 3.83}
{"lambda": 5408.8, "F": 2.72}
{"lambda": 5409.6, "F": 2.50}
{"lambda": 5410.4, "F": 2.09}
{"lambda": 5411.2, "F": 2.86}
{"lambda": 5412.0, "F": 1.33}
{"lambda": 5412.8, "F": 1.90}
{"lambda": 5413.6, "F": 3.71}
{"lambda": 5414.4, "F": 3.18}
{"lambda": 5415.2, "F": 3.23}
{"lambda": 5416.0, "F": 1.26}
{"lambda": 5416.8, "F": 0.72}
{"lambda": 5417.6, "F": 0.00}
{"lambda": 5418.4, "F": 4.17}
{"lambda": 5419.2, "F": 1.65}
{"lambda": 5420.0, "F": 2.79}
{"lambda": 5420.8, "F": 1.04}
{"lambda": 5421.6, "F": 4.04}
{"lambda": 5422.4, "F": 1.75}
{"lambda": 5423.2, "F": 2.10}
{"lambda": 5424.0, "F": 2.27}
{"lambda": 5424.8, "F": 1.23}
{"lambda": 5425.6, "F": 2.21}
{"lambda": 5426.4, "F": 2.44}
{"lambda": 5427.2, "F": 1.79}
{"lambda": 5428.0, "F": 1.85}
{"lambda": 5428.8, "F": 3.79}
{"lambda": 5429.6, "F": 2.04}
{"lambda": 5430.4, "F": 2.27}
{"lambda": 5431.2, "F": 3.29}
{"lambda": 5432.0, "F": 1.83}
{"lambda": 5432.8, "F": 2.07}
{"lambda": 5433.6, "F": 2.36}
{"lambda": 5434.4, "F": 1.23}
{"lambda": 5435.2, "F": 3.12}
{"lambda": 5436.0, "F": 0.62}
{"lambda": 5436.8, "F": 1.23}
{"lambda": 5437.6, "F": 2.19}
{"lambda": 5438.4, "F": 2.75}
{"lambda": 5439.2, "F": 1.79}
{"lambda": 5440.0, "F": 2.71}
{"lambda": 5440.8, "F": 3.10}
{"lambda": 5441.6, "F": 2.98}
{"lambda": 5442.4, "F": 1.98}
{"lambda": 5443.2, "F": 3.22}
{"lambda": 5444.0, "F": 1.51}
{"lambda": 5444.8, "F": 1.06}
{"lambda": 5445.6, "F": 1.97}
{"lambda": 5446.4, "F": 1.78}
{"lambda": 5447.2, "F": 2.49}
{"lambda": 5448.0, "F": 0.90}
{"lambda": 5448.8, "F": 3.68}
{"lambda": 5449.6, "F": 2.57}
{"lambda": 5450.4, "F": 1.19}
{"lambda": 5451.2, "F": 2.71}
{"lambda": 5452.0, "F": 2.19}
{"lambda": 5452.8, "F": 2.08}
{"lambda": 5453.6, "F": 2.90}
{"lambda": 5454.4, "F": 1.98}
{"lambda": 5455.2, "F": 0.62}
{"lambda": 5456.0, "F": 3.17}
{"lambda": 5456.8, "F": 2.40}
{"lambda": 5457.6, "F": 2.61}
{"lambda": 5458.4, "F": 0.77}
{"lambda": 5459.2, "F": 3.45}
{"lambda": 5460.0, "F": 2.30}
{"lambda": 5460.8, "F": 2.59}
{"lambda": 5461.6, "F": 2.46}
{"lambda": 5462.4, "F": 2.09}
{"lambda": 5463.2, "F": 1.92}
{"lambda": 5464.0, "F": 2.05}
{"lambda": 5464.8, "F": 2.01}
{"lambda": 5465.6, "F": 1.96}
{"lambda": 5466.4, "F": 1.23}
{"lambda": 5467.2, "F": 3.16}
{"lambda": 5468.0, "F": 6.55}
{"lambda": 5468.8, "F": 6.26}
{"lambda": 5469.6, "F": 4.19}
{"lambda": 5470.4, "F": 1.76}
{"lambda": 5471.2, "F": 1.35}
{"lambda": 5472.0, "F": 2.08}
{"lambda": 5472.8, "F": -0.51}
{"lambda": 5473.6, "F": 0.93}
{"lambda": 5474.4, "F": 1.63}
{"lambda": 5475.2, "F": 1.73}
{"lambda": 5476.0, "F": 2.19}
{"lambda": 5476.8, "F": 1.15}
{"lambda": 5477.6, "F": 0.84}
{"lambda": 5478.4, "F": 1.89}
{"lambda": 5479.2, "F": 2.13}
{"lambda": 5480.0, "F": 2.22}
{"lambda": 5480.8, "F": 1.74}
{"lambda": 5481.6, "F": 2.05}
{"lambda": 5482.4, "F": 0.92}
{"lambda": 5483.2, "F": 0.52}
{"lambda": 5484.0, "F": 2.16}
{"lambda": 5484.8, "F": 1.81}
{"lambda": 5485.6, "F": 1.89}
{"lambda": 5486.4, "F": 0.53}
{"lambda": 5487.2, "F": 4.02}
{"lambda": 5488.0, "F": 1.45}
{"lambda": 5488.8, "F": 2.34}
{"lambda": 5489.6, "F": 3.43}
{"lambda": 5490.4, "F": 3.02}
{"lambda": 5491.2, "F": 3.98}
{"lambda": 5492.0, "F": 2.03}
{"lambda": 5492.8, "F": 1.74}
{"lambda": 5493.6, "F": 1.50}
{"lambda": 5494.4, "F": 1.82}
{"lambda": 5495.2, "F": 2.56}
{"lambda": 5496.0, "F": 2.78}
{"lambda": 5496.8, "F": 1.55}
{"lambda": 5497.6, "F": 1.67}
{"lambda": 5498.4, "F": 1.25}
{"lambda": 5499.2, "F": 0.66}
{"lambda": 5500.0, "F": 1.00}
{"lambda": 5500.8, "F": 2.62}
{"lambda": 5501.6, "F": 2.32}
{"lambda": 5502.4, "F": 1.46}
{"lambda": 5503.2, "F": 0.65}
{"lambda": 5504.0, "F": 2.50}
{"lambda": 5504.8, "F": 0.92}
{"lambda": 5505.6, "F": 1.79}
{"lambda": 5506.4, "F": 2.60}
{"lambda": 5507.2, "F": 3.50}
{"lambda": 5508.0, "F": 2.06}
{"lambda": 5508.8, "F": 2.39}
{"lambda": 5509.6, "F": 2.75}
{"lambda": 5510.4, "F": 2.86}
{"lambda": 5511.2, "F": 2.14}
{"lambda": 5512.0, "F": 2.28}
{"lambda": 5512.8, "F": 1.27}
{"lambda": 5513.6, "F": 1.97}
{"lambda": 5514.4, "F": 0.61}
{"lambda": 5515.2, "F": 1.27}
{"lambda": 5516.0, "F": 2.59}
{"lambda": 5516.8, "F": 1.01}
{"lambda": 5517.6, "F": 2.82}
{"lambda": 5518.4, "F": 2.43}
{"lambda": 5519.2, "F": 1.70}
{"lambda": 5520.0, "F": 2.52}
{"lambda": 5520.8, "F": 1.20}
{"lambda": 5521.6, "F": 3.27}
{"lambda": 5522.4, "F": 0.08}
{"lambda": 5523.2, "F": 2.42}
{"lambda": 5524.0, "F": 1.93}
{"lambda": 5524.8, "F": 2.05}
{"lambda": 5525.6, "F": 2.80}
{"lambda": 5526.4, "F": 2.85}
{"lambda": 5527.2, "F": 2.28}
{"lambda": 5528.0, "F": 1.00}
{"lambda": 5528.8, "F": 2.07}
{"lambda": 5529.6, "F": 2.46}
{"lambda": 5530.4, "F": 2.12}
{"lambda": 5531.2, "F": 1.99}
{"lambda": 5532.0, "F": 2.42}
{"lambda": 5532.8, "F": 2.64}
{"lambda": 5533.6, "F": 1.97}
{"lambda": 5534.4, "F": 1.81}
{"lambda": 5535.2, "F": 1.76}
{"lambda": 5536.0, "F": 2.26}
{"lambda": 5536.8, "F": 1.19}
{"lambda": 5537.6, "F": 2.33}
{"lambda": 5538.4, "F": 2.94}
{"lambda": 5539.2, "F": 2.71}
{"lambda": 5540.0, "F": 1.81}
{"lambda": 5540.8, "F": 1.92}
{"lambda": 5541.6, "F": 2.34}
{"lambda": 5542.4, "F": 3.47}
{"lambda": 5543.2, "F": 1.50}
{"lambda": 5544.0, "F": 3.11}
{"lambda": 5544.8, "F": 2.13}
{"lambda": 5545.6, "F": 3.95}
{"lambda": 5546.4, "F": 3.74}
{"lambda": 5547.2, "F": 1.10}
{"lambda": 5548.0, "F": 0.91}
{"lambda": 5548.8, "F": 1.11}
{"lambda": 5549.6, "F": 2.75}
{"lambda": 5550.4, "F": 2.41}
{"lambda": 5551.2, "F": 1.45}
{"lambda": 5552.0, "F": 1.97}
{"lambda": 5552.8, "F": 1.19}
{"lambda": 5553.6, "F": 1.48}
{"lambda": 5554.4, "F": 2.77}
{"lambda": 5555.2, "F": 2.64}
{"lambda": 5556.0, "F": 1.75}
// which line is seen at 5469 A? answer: H-beta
